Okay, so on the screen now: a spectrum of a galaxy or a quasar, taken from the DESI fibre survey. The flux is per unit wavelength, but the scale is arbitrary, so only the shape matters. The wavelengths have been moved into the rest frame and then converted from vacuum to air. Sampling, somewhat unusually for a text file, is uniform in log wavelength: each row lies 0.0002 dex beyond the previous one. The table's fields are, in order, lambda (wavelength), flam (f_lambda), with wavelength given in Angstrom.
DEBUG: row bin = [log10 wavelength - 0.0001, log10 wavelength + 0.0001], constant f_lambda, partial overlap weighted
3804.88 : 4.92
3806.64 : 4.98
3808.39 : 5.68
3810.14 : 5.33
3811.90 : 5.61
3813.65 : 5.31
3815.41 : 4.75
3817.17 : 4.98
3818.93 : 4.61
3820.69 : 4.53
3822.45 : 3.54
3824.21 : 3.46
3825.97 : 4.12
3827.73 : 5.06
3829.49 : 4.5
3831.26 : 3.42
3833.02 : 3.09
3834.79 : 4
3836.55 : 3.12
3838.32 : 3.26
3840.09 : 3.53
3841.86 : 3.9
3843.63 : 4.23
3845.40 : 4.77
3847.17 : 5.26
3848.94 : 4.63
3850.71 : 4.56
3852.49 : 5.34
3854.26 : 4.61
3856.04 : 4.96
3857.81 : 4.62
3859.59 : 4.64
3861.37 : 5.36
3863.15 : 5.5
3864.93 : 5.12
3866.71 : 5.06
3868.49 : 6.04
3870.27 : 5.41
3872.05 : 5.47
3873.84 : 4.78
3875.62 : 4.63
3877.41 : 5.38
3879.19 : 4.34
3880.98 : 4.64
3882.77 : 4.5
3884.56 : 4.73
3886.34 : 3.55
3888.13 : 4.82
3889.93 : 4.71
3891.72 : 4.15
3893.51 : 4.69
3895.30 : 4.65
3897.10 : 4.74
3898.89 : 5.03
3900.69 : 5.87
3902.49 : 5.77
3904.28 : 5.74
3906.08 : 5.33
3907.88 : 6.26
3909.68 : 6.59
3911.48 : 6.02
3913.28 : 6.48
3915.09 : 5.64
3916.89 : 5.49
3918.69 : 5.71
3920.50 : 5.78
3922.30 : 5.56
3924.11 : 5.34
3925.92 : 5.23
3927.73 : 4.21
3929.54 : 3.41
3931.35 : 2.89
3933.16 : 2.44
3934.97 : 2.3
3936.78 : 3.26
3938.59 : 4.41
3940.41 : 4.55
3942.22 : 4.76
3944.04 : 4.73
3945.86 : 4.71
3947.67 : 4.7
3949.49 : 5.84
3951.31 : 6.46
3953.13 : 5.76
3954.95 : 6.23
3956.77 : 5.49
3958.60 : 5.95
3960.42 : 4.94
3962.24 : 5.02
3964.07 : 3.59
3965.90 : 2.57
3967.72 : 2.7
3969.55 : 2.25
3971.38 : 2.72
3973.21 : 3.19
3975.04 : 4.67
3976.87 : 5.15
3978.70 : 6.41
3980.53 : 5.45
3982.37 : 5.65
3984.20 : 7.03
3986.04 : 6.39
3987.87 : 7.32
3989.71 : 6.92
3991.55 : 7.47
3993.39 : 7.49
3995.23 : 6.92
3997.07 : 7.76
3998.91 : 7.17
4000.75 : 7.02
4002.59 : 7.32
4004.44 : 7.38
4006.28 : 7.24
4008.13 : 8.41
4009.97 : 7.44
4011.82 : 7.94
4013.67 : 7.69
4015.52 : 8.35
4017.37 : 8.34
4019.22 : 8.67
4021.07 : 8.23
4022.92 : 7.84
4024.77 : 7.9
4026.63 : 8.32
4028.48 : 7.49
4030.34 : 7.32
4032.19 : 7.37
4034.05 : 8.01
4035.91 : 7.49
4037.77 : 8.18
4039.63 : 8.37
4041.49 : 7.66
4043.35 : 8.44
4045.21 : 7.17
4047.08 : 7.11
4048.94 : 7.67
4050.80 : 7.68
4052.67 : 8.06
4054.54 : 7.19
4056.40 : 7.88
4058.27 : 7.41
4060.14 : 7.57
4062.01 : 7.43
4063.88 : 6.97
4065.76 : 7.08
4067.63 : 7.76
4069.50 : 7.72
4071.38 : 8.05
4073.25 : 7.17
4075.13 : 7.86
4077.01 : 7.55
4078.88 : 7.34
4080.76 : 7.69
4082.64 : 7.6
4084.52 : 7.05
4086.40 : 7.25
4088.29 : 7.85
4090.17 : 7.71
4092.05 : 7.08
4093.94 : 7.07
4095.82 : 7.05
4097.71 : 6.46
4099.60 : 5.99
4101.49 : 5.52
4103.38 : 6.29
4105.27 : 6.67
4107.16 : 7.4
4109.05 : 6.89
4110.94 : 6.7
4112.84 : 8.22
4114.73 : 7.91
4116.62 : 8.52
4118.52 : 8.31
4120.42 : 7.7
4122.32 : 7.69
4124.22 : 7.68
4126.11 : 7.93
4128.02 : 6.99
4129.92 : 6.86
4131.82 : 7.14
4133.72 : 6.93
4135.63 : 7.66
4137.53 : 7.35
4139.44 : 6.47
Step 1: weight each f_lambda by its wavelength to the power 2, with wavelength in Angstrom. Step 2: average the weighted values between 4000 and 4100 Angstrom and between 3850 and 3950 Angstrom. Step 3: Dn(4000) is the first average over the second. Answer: 1.67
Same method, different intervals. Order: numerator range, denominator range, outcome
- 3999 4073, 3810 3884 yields 1.84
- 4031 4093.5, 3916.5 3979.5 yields 1.78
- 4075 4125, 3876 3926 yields 1.54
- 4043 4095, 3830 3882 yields 1.81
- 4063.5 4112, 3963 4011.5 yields 1.26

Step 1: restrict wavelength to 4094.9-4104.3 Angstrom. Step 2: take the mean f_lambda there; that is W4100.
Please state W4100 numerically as 6.25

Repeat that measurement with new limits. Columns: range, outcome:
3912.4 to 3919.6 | 5.82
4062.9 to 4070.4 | 7.38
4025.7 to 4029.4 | 7.91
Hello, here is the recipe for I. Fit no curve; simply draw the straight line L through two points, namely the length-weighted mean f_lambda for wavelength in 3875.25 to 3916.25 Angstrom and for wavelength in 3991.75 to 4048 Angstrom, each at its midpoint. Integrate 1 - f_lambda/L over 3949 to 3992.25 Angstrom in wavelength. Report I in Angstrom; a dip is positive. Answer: 9.77 Angstrom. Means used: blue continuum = 5.15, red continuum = 7.73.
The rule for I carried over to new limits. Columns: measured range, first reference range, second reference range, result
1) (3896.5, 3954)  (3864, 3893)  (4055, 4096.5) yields 4.21 Angstrom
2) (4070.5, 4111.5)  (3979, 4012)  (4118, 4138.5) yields 1.40 Angstrom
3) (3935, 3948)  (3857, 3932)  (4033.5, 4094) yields 3.38 Angstrom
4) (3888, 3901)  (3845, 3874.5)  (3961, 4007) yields 1.15 Angstrom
